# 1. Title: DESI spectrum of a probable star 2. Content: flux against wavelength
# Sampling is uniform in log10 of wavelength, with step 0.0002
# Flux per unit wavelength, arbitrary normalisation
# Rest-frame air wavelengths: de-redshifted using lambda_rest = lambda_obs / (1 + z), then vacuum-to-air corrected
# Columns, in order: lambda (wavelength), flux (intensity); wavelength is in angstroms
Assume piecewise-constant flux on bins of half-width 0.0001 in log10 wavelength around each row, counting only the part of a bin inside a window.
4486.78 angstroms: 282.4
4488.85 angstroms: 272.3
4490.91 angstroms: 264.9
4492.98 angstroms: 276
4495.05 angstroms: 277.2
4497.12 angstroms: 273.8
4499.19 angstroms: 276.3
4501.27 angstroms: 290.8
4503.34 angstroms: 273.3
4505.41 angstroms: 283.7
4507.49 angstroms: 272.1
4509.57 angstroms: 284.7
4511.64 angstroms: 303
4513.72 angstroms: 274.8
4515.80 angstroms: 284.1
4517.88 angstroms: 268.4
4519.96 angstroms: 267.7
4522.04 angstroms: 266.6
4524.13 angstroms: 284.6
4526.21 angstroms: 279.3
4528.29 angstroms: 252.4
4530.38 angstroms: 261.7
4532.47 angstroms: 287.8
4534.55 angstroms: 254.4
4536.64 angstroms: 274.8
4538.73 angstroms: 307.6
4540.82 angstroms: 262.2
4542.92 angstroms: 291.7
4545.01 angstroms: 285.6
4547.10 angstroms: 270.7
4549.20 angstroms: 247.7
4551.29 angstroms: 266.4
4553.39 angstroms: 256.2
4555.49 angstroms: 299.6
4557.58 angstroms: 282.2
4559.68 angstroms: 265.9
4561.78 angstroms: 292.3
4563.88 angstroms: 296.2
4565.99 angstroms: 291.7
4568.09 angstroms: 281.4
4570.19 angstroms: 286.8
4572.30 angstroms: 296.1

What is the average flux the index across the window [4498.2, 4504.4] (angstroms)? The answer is 280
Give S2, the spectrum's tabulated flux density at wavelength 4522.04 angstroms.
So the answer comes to 266.6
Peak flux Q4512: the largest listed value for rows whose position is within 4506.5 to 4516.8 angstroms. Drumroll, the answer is 303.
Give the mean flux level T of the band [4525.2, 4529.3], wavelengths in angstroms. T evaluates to 266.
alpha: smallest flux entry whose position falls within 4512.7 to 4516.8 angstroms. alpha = 274.8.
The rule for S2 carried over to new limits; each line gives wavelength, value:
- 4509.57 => 284.7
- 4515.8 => 284.1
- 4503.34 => 273.3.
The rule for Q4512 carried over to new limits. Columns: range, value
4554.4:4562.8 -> 299.6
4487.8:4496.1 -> 277.2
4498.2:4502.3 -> 290.8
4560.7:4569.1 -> 296.2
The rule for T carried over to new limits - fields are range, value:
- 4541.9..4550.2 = 274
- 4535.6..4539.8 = 291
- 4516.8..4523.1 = 268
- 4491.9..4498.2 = 276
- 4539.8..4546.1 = 280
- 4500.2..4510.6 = 281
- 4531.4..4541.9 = 277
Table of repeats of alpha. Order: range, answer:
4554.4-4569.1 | 265.9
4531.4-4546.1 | 254.4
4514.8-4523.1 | 266.6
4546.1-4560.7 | 247.7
